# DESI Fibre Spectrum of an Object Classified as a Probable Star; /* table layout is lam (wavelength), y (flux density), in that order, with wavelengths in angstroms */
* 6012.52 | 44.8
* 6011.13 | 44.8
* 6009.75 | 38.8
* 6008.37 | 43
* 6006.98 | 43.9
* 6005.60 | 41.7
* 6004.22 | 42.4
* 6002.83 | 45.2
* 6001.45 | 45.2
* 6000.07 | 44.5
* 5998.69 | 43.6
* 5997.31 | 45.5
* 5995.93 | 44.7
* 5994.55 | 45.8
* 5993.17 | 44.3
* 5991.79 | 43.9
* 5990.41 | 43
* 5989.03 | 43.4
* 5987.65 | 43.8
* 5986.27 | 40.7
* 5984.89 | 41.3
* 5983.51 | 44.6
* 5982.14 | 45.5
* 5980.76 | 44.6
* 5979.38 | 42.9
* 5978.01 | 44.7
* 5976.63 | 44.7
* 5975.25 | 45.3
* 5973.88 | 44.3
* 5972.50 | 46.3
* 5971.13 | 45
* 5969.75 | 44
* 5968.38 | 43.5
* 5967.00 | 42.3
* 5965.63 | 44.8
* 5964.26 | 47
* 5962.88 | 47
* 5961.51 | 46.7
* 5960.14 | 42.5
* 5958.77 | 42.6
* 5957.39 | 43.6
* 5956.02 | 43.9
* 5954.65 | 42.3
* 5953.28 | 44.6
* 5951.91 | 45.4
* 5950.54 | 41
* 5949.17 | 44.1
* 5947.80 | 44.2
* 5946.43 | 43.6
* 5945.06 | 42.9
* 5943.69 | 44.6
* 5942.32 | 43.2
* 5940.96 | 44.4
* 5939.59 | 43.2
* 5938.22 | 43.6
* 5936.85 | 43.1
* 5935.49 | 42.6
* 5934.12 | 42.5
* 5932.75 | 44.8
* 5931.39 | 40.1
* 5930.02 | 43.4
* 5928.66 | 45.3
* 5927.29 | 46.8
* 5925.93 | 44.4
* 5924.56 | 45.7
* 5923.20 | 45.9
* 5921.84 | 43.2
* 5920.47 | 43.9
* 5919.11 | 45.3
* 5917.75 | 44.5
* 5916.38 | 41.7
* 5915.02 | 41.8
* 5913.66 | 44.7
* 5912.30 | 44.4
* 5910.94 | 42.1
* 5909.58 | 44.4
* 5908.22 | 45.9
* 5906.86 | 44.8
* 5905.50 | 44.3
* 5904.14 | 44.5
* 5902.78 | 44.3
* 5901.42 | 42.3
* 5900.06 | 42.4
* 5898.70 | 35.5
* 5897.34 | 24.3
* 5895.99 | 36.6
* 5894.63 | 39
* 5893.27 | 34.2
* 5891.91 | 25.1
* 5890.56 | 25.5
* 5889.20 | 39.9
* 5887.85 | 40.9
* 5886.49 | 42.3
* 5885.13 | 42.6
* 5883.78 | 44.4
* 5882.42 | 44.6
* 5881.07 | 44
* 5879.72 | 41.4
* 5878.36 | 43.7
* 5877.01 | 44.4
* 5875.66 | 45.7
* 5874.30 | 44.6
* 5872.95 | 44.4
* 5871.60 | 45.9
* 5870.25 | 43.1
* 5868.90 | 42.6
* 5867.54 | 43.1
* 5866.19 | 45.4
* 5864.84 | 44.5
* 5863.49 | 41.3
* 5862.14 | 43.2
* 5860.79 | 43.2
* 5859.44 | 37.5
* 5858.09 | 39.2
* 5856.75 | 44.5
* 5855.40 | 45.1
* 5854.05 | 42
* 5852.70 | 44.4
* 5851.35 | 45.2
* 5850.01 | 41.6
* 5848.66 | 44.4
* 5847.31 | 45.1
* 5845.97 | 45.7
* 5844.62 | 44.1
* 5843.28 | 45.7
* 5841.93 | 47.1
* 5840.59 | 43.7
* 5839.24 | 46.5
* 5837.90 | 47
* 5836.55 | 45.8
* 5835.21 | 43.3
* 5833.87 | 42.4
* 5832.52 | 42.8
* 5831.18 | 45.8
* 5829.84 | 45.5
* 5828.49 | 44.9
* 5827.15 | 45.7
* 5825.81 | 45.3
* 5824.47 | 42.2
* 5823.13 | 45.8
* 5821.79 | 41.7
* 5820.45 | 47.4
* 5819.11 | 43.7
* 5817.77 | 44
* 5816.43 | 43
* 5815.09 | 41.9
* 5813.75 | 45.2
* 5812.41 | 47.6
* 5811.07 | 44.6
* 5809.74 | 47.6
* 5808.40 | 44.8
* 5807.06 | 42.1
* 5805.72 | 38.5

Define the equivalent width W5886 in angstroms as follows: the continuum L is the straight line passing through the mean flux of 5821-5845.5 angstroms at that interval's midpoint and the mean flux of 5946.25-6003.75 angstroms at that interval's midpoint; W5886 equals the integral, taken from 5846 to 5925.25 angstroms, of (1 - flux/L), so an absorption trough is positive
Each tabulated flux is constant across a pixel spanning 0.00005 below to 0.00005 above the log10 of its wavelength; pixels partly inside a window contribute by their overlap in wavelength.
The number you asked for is 4.3 angstroms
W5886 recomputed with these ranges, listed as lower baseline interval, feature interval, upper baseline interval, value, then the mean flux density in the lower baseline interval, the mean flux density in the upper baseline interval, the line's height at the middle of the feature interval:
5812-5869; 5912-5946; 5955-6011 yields 0.2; 44.1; 44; 44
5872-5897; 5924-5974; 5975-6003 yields -1.7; 40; 44.1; 42.6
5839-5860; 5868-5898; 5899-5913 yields 2.6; 43.8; 43.7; 43.8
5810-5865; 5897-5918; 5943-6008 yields 0.9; 44.2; 44.1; 44.1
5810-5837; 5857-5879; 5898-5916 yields 0.3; 44.5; 43.1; 43.8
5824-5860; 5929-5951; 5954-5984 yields 0.6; 44.2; 44.5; 44.4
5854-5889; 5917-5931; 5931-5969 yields -0.4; 43.2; 43.7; 43.6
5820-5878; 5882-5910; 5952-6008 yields 3.1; 44.1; 44.1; 44.1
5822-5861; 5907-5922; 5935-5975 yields 0.1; 44.2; 44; 44.1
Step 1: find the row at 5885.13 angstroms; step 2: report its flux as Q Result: 42.6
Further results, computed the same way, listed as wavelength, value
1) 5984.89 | 41.3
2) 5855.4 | 45.1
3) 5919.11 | 45.3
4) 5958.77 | 42.6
